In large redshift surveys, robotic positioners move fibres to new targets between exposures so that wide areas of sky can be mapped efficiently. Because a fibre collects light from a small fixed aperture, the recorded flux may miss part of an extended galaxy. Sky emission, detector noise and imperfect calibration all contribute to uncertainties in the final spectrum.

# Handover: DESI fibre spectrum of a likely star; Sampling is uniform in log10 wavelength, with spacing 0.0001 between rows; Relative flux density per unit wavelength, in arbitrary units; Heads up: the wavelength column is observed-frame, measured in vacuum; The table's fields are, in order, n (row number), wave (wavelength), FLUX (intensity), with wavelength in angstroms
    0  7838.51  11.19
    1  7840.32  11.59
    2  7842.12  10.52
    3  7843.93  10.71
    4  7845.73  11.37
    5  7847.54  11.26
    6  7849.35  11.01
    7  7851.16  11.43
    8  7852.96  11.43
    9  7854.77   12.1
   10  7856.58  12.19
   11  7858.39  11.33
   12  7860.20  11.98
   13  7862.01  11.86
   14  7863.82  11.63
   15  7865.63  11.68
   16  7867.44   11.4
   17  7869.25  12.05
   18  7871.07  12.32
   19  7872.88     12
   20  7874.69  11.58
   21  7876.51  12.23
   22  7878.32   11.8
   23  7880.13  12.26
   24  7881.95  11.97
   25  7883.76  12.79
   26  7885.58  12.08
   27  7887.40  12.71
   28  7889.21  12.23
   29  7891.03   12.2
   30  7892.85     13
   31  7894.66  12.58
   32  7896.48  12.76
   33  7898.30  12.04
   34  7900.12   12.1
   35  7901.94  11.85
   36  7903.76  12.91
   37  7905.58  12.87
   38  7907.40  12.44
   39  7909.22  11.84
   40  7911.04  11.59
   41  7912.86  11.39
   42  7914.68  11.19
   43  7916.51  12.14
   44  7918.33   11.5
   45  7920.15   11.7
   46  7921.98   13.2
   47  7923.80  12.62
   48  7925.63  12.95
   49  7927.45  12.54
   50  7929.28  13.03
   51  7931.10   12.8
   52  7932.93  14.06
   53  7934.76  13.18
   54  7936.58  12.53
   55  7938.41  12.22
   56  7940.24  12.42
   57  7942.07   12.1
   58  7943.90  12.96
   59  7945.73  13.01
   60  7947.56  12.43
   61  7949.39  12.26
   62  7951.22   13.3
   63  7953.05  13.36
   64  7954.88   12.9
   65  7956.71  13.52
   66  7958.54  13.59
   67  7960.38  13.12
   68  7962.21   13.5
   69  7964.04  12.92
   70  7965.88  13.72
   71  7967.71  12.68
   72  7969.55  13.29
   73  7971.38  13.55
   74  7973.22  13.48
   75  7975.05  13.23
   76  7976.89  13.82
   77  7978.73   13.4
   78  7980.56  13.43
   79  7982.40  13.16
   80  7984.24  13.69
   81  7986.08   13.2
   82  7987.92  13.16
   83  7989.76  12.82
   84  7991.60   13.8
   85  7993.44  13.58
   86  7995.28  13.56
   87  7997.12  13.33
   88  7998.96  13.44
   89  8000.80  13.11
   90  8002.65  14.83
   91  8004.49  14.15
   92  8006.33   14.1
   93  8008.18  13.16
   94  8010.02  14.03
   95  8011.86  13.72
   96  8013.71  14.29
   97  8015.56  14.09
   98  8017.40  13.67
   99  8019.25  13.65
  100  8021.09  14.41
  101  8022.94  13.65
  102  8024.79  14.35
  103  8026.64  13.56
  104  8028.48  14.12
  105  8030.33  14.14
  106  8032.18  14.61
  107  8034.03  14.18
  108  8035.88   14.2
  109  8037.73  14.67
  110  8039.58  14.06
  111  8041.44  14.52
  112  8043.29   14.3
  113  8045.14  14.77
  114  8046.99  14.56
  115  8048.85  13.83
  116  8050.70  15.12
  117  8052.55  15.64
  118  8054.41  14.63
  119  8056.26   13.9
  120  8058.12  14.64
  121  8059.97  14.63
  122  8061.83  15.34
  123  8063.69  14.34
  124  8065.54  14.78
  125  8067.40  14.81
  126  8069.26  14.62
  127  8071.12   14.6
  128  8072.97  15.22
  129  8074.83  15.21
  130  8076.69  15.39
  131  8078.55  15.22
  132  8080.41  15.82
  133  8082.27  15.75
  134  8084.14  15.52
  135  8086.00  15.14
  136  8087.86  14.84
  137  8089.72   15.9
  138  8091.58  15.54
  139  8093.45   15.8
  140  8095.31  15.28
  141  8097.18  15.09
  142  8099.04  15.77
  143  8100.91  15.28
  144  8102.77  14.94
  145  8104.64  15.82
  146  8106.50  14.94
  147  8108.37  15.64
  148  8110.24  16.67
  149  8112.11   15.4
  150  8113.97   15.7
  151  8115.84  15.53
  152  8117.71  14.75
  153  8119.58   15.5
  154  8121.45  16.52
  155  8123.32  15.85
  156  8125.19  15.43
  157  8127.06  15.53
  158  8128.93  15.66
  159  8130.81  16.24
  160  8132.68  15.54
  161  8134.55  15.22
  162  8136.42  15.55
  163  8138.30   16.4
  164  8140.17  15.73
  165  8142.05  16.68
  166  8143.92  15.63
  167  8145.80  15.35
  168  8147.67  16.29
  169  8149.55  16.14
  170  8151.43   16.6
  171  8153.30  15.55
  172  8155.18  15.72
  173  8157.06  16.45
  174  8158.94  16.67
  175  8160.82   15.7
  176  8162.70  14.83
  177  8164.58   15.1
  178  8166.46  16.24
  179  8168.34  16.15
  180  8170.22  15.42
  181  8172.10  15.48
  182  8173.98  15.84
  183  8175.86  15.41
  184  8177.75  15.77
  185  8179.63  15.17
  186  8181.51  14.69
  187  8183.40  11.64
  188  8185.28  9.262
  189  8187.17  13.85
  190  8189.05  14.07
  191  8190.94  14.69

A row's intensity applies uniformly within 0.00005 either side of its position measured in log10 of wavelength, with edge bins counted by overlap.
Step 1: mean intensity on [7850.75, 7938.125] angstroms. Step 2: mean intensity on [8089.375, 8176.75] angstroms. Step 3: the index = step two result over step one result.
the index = 1.3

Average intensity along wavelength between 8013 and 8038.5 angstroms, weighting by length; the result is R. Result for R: 14.1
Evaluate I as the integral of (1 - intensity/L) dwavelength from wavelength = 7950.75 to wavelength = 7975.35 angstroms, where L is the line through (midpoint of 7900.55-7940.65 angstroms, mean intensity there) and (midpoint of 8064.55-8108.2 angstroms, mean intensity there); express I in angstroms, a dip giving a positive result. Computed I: -0.3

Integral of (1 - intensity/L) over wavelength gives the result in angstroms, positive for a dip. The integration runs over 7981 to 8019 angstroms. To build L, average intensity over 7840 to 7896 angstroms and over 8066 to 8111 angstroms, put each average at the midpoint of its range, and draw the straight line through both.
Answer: 0.8 angstroms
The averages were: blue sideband 11.9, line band 13.6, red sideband 15.4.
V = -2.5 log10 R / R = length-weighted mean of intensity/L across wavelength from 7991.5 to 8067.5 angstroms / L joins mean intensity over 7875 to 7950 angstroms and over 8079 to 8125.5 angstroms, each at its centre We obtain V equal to 0.01 mag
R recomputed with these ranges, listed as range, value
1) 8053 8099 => 15.1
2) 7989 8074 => 14.2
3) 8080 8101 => 15.5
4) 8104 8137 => 15.6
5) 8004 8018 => 13.9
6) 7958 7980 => 13.4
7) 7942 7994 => 13.2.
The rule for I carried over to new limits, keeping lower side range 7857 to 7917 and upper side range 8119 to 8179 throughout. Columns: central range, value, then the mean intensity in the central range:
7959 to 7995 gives 0.0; 13.3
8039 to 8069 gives -0.3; 14.6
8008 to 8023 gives 0.0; 13.9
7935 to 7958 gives 0.3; 12.8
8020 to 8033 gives 0.0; 14.1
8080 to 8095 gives -0.6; 15.5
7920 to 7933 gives -0.2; 12.8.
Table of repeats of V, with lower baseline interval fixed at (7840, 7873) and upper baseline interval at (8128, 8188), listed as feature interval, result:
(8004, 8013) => -0.03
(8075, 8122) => -0.06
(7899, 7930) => 0.01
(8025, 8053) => -0.04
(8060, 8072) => -0.04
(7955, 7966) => -0.04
